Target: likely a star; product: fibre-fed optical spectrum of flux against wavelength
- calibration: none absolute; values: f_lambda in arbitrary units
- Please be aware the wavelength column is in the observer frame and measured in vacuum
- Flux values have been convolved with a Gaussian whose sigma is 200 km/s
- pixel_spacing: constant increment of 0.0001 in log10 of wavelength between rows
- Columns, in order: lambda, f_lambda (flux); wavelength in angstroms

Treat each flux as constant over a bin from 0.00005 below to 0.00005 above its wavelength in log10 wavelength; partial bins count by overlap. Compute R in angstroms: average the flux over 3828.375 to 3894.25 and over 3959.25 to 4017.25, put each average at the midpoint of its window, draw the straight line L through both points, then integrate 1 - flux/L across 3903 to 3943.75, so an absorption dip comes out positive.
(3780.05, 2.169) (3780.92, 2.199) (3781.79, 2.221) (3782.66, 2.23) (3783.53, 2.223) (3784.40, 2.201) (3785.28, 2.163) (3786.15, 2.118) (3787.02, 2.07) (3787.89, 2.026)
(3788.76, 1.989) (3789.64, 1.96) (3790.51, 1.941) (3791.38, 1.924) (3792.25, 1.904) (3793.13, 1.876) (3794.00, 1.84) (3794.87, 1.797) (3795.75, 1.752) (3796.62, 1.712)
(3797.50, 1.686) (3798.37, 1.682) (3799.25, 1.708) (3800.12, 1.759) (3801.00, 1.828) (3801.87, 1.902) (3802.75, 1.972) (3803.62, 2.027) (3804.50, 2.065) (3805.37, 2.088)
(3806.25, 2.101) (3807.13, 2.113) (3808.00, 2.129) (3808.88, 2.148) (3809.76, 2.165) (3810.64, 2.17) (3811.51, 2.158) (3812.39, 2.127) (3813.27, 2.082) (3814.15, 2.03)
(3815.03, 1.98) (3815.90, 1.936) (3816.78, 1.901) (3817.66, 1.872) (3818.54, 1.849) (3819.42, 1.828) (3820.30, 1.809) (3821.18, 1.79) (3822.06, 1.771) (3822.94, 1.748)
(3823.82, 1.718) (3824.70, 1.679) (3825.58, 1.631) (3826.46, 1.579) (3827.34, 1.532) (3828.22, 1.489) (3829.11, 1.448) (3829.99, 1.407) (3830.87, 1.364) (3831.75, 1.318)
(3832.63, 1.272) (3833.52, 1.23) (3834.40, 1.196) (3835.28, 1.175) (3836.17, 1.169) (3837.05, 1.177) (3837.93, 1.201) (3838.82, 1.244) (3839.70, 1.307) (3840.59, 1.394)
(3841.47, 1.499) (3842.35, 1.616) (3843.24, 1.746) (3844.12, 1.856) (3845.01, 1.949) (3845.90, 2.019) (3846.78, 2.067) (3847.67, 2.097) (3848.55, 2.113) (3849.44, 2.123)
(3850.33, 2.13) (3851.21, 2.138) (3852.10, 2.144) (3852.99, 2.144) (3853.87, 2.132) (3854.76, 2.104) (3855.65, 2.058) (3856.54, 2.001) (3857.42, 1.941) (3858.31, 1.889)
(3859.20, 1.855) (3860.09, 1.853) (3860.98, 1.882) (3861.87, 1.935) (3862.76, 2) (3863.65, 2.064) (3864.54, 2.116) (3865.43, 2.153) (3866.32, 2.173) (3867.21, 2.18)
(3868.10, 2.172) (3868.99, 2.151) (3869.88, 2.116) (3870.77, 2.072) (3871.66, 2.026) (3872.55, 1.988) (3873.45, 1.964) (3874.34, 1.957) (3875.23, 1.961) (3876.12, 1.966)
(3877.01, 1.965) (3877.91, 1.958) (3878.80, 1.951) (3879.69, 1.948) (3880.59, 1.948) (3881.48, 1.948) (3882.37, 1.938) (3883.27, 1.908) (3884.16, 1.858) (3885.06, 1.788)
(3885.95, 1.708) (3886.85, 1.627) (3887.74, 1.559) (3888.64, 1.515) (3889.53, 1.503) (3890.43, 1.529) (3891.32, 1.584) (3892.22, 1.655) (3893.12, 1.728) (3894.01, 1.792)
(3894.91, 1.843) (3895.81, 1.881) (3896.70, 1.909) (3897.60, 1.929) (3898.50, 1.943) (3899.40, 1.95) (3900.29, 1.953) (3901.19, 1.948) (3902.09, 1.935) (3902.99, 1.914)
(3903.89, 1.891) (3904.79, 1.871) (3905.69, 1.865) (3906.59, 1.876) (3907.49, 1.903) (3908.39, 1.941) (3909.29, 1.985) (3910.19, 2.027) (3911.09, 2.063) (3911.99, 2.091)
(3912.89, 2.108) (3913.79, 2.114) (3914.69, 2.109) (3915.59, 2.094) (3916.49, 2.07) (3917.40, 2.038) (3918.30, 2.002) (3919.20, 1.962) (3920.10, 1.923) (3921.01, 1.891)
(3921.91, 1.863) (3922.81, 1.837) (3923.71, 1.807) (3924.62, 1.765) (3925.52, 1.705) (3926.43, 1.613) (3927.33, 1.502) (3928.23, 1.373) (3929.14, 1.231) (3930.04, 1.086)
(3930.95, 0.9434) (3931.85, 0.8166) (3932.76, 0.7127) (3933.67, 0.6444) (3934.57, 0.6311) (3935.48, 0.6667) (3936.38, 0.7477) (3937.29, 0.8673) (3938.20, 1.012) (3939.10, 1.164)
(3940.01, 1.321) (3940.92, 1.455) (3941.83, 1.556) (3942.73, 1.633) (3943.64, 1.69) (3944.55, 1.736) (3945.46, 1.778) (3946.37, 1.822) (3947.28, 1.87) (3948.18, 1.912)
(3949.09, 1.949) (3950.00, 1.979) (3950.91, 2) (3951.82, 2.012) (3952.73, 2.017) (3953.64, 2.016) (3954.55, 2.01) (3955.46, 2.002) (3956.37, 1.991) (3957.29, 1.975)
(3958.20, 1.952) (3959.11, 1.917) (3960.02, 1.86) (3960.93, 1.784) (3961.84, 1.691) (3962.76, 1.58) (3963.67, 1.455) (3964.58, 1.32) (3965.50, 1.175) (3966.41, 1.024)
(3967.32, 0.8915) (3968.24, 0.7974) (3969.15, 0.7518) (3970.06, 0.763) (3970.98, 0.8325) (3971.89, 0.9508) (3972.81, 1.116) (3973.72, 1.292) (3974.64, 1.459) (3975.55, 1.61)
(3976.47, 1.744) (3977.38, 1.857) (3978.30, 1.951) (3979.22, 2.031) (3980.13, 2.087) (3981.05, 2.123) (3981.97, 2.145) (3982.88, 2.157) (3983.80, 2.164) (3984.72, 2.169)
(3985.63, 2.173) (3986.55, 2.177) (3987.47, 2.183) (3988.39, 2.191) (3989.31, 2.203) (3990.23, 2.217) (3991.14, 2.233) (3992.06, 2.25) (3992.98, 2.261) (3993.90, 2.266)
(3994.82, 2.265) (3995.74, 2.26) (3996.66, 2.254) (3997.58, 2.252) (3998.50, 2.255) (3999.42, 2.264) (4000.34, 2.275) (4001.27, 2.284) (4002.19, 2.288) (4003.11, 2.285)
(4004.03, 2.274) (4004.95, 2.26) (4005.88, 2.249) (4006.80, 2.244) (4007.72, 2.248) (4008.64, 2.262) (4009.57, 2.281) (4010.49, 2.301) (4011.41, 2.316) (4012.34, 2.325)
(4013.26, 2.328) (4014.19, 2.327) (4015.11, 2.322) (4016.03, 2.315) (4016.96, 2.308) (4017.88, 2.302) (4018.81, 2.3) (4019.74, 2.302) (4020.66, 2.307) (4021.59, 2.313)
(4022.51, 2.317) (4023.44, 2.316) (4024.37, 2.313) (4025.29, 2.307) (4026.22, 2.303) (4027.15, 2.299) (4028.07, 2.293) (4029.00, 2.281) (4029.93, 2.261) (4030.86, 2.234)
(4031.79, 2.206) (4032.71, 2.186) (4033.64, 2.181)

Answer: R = 6.0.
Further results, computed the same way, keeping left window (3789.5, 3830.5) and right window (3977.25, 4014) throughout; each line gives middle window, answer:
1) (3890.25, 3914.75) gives 1.6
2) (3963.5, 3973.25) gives 5.3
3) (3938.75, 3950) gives 2.4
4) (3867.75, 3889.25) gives 0.9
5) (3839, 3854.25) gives 0.3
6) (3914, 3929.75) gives 2.0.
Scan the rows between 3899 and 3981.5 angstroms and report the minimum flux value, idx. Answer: 0.6311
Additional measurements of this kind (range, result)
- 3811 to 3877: 1.169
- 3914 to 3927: 1.613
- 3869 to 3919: 1.503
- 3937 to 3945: 0.8673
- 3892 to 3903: 1.655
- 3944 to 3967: 1.024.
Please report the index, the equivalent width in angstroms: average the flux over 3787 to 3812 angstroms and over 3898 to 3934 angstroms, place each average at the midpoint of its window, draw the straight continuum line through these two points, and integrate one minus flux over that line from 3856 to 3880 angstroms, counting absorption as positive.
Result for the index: -2.2 angstroms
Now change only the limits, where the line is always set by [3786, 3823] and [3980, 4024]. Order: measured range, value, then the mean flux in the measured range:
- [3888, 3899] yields 1.8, 1.73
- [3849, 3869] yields -0.3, 2.06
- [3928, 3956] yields 9.3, 1.44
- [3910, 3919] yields 0.2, 2.07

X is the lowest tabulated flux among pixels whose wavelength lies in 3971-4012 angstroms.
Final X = 0.9508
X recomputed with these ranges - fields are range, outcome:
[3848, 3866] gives 1.853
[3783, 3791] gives 1.941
